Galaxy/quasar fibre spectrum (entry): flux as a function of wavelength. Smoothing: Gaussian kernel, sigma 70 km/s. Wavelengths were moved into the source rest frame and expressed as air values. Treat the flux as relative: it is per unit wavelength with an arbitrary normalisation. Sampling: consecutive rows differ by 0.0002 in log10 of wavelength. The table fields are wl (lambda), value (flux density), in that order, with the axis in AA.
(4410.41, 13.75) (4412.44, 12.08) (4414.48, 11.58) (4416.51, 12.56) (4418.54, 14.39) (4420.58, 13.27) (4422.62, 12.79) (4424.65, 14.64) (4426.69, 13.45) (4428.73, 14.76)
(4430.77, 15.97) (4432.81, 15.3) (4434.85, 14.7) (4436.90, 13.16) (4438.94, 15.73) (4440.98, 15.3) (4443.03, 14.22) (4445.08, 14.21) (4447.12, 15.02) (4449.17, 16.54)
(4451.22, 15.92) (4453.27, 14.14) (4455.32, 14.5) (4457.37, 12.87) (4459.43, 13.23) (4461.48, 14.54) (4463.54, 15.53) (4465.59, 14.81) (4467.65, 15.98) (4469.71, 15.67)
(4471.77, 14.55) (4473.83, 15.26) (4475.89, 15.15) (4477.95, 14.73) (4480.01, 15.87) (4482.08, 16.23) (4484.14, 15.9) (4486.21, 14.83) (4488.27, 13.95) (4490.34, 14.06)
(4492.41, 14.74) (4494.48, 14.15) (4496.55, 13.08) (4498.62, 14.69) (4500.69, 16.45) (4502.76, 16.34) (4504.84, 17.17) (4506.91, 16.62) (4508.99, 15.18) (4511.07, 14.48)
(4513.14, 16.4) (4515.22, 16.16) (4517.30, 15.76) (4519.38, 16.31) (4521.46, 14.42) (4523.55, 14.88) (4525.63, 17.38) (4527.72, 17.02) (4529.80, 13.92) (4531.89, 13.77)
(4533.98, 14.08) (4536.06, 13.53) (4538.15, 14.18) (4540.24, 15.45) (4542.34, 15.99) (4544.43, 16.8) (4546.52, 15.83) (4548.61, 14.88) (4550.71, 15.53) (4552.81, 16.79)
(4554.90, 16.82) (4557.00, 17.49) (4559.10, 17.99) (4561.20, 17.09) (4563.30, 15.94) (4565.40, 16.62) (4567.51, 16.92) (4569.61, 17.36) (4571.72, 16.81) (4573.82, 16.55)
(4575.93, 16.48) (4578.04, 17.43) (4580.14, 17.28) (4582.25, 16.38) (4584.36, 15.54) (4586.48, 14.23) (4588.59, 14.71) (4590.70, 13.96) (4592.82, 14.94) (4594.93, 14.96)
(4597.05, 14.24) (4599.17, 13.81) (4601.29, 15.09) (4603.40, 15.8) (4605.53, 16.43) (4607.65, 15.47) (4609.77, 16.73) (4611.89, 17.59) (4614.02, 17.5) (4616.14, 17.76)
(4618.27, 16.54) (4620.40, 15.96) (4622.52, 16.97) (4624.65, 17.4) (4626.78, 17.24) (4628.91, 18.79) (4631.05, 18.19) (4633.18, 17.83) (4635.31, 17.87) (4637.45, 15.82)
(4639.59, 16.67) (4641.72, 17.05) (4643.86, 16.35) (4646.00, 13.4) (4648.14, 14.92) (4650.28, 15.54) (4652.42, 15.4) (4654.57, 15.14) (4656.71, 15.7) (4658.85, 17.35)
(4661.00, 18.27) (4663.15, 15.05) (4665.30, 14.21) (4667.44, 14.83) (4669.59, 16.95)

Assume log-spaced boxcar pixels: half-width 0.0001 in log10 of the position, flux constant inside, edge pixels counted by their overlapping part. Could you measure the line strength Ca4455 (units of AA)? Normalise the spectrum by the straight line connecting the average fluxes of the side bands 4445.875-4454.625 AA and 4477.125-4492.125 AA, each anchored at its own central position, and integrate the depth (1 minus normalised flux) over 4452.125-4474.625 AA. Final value 0.9 AA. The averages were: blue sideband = 15.4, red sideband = 15.1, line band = 14.6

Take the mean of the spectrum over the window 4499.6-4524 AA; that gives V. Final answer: 15.9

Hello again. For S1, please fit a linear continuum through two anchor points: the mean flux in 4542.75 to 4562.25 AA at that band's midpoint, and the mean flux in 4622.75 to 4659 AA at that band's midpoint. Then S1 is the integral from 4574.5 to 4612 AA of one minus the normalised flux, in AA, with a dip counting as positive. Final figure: 2.2 AA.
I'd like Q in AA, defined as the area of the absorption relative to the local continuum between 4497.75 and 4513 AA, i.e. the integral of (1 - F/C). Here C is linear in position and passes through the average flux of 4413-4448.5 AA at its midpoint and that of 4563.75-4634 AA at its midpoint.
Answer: -0.8 AA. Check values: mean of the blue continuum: 14.2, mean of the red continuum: 16.3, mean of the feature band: 15.9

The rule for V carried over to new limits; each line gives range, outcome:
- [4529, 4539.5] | 13.9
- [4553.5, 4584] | 16.9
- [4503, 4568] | 15.8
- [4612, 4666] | 16.5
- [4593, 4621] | 16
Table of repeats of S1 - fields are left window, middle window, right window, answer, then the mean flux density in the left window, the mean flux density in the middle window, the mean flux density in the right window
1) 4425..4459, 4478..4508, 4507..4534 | -0.16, 14.7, 15.3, 15.5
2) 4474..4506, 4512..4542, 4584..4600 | -0.63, 15.2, 15.2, 14.5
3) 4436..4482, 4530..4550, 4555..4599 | 1.04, 14.9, 14.9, 16.1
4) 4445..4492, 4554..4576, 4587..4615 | -2.33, 14.9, 16.9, 15.5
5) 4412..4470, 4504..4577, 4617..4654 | -2.15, 14.4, 16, 16.6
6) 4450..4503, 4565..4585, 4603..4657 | -1.02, 14.9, 16.8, 16.6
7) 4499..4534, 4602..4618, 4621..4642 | 0.33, 15.7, 16.7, 17.4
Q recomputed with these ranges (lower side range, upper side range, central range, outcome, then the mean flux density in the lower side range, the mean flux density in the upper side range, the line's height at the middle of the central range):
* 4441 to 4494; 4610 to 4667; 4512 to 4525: -0.3 AA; 14.9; 16.5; 15.4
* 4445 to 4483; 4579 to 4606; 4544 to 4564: -1.9 AA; 15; 15.2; 15.1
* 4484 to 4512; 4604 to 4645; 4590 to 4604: 1.6 AA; 15.1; 17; 16.6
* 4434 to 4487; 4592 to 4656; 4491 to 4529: -0.6 AA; 14.9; 16.2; 15.3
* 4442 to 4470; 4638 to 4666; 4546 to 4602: -2.2 AA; 14.8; 15.8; 15.4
